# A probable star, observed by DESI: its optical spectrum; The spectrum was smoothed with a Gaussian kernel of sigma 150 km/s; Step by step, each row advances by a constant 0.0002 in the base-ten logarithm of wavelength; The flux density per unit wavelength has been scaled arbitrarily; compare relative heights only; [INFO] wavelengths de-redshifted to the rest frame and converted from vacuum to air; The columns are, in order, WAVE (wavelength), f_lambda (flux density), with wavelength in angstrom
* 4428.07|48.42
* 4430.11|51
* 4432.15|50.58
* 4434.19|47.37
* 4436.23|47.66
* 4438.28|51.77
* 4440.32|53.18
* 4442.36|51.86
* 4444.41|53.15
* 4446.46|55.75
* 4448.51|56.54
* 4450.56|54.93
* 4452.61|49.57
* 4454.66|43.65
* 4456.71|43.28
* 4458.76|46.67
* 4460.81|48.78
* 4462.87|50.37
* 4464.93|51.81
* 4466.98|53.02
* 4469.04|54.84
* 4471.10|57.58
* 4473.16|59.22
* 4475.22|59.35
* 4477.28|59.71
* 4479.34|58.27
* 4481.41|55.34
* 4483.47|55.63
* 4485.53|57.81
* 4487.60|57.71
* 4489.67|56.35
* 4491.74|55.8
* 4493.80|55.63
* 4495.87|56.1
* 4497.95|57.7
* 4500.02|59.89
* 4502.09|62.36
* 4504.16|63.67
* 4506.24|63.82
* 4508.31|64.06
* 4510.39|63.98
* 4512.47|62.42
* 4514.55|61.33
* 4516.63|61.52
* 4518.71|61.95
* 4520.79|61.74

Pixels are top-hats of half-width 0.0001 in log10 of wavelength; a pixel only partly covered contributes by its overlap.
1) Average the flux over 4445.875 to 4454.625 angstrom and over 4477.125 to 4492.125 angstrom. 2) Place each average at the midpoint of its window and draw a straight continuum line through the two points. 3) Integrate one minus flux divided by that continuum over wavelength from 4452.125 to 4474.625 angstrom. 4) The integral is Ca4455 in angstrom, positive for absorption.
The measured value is 1.5 angstrom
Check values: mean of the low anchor 52.9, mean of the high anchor 57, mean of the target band 51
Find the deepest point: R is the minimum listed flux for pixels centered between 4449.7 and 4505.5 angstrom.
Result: 43.28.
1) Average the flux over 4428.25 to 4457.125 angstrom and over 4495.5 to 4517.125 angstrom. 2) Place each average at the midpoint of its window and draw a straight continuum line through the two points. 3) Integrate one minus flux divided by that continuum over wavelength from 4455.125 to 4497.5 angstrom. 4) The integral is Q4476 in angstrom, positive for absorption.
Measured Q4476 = 1.5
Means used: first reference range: 50.8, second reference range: 61.7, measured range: 54.6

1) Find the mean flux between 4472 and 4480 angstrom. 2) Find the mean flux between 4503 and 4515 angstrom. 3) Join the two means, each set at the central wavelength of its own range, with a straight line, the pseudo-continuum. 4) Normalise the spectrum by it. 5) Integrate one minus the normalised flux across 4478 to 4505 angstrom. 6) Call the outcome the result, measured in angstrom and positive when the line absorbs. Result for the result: 1.4 angstrom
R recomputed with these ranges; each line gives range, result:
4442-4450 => 51.86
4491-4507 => 55.63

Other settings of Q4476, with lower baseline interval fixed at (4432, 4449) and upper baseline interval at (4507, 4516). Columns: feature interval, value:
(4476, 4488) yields 0.2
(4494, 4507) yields 0.2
